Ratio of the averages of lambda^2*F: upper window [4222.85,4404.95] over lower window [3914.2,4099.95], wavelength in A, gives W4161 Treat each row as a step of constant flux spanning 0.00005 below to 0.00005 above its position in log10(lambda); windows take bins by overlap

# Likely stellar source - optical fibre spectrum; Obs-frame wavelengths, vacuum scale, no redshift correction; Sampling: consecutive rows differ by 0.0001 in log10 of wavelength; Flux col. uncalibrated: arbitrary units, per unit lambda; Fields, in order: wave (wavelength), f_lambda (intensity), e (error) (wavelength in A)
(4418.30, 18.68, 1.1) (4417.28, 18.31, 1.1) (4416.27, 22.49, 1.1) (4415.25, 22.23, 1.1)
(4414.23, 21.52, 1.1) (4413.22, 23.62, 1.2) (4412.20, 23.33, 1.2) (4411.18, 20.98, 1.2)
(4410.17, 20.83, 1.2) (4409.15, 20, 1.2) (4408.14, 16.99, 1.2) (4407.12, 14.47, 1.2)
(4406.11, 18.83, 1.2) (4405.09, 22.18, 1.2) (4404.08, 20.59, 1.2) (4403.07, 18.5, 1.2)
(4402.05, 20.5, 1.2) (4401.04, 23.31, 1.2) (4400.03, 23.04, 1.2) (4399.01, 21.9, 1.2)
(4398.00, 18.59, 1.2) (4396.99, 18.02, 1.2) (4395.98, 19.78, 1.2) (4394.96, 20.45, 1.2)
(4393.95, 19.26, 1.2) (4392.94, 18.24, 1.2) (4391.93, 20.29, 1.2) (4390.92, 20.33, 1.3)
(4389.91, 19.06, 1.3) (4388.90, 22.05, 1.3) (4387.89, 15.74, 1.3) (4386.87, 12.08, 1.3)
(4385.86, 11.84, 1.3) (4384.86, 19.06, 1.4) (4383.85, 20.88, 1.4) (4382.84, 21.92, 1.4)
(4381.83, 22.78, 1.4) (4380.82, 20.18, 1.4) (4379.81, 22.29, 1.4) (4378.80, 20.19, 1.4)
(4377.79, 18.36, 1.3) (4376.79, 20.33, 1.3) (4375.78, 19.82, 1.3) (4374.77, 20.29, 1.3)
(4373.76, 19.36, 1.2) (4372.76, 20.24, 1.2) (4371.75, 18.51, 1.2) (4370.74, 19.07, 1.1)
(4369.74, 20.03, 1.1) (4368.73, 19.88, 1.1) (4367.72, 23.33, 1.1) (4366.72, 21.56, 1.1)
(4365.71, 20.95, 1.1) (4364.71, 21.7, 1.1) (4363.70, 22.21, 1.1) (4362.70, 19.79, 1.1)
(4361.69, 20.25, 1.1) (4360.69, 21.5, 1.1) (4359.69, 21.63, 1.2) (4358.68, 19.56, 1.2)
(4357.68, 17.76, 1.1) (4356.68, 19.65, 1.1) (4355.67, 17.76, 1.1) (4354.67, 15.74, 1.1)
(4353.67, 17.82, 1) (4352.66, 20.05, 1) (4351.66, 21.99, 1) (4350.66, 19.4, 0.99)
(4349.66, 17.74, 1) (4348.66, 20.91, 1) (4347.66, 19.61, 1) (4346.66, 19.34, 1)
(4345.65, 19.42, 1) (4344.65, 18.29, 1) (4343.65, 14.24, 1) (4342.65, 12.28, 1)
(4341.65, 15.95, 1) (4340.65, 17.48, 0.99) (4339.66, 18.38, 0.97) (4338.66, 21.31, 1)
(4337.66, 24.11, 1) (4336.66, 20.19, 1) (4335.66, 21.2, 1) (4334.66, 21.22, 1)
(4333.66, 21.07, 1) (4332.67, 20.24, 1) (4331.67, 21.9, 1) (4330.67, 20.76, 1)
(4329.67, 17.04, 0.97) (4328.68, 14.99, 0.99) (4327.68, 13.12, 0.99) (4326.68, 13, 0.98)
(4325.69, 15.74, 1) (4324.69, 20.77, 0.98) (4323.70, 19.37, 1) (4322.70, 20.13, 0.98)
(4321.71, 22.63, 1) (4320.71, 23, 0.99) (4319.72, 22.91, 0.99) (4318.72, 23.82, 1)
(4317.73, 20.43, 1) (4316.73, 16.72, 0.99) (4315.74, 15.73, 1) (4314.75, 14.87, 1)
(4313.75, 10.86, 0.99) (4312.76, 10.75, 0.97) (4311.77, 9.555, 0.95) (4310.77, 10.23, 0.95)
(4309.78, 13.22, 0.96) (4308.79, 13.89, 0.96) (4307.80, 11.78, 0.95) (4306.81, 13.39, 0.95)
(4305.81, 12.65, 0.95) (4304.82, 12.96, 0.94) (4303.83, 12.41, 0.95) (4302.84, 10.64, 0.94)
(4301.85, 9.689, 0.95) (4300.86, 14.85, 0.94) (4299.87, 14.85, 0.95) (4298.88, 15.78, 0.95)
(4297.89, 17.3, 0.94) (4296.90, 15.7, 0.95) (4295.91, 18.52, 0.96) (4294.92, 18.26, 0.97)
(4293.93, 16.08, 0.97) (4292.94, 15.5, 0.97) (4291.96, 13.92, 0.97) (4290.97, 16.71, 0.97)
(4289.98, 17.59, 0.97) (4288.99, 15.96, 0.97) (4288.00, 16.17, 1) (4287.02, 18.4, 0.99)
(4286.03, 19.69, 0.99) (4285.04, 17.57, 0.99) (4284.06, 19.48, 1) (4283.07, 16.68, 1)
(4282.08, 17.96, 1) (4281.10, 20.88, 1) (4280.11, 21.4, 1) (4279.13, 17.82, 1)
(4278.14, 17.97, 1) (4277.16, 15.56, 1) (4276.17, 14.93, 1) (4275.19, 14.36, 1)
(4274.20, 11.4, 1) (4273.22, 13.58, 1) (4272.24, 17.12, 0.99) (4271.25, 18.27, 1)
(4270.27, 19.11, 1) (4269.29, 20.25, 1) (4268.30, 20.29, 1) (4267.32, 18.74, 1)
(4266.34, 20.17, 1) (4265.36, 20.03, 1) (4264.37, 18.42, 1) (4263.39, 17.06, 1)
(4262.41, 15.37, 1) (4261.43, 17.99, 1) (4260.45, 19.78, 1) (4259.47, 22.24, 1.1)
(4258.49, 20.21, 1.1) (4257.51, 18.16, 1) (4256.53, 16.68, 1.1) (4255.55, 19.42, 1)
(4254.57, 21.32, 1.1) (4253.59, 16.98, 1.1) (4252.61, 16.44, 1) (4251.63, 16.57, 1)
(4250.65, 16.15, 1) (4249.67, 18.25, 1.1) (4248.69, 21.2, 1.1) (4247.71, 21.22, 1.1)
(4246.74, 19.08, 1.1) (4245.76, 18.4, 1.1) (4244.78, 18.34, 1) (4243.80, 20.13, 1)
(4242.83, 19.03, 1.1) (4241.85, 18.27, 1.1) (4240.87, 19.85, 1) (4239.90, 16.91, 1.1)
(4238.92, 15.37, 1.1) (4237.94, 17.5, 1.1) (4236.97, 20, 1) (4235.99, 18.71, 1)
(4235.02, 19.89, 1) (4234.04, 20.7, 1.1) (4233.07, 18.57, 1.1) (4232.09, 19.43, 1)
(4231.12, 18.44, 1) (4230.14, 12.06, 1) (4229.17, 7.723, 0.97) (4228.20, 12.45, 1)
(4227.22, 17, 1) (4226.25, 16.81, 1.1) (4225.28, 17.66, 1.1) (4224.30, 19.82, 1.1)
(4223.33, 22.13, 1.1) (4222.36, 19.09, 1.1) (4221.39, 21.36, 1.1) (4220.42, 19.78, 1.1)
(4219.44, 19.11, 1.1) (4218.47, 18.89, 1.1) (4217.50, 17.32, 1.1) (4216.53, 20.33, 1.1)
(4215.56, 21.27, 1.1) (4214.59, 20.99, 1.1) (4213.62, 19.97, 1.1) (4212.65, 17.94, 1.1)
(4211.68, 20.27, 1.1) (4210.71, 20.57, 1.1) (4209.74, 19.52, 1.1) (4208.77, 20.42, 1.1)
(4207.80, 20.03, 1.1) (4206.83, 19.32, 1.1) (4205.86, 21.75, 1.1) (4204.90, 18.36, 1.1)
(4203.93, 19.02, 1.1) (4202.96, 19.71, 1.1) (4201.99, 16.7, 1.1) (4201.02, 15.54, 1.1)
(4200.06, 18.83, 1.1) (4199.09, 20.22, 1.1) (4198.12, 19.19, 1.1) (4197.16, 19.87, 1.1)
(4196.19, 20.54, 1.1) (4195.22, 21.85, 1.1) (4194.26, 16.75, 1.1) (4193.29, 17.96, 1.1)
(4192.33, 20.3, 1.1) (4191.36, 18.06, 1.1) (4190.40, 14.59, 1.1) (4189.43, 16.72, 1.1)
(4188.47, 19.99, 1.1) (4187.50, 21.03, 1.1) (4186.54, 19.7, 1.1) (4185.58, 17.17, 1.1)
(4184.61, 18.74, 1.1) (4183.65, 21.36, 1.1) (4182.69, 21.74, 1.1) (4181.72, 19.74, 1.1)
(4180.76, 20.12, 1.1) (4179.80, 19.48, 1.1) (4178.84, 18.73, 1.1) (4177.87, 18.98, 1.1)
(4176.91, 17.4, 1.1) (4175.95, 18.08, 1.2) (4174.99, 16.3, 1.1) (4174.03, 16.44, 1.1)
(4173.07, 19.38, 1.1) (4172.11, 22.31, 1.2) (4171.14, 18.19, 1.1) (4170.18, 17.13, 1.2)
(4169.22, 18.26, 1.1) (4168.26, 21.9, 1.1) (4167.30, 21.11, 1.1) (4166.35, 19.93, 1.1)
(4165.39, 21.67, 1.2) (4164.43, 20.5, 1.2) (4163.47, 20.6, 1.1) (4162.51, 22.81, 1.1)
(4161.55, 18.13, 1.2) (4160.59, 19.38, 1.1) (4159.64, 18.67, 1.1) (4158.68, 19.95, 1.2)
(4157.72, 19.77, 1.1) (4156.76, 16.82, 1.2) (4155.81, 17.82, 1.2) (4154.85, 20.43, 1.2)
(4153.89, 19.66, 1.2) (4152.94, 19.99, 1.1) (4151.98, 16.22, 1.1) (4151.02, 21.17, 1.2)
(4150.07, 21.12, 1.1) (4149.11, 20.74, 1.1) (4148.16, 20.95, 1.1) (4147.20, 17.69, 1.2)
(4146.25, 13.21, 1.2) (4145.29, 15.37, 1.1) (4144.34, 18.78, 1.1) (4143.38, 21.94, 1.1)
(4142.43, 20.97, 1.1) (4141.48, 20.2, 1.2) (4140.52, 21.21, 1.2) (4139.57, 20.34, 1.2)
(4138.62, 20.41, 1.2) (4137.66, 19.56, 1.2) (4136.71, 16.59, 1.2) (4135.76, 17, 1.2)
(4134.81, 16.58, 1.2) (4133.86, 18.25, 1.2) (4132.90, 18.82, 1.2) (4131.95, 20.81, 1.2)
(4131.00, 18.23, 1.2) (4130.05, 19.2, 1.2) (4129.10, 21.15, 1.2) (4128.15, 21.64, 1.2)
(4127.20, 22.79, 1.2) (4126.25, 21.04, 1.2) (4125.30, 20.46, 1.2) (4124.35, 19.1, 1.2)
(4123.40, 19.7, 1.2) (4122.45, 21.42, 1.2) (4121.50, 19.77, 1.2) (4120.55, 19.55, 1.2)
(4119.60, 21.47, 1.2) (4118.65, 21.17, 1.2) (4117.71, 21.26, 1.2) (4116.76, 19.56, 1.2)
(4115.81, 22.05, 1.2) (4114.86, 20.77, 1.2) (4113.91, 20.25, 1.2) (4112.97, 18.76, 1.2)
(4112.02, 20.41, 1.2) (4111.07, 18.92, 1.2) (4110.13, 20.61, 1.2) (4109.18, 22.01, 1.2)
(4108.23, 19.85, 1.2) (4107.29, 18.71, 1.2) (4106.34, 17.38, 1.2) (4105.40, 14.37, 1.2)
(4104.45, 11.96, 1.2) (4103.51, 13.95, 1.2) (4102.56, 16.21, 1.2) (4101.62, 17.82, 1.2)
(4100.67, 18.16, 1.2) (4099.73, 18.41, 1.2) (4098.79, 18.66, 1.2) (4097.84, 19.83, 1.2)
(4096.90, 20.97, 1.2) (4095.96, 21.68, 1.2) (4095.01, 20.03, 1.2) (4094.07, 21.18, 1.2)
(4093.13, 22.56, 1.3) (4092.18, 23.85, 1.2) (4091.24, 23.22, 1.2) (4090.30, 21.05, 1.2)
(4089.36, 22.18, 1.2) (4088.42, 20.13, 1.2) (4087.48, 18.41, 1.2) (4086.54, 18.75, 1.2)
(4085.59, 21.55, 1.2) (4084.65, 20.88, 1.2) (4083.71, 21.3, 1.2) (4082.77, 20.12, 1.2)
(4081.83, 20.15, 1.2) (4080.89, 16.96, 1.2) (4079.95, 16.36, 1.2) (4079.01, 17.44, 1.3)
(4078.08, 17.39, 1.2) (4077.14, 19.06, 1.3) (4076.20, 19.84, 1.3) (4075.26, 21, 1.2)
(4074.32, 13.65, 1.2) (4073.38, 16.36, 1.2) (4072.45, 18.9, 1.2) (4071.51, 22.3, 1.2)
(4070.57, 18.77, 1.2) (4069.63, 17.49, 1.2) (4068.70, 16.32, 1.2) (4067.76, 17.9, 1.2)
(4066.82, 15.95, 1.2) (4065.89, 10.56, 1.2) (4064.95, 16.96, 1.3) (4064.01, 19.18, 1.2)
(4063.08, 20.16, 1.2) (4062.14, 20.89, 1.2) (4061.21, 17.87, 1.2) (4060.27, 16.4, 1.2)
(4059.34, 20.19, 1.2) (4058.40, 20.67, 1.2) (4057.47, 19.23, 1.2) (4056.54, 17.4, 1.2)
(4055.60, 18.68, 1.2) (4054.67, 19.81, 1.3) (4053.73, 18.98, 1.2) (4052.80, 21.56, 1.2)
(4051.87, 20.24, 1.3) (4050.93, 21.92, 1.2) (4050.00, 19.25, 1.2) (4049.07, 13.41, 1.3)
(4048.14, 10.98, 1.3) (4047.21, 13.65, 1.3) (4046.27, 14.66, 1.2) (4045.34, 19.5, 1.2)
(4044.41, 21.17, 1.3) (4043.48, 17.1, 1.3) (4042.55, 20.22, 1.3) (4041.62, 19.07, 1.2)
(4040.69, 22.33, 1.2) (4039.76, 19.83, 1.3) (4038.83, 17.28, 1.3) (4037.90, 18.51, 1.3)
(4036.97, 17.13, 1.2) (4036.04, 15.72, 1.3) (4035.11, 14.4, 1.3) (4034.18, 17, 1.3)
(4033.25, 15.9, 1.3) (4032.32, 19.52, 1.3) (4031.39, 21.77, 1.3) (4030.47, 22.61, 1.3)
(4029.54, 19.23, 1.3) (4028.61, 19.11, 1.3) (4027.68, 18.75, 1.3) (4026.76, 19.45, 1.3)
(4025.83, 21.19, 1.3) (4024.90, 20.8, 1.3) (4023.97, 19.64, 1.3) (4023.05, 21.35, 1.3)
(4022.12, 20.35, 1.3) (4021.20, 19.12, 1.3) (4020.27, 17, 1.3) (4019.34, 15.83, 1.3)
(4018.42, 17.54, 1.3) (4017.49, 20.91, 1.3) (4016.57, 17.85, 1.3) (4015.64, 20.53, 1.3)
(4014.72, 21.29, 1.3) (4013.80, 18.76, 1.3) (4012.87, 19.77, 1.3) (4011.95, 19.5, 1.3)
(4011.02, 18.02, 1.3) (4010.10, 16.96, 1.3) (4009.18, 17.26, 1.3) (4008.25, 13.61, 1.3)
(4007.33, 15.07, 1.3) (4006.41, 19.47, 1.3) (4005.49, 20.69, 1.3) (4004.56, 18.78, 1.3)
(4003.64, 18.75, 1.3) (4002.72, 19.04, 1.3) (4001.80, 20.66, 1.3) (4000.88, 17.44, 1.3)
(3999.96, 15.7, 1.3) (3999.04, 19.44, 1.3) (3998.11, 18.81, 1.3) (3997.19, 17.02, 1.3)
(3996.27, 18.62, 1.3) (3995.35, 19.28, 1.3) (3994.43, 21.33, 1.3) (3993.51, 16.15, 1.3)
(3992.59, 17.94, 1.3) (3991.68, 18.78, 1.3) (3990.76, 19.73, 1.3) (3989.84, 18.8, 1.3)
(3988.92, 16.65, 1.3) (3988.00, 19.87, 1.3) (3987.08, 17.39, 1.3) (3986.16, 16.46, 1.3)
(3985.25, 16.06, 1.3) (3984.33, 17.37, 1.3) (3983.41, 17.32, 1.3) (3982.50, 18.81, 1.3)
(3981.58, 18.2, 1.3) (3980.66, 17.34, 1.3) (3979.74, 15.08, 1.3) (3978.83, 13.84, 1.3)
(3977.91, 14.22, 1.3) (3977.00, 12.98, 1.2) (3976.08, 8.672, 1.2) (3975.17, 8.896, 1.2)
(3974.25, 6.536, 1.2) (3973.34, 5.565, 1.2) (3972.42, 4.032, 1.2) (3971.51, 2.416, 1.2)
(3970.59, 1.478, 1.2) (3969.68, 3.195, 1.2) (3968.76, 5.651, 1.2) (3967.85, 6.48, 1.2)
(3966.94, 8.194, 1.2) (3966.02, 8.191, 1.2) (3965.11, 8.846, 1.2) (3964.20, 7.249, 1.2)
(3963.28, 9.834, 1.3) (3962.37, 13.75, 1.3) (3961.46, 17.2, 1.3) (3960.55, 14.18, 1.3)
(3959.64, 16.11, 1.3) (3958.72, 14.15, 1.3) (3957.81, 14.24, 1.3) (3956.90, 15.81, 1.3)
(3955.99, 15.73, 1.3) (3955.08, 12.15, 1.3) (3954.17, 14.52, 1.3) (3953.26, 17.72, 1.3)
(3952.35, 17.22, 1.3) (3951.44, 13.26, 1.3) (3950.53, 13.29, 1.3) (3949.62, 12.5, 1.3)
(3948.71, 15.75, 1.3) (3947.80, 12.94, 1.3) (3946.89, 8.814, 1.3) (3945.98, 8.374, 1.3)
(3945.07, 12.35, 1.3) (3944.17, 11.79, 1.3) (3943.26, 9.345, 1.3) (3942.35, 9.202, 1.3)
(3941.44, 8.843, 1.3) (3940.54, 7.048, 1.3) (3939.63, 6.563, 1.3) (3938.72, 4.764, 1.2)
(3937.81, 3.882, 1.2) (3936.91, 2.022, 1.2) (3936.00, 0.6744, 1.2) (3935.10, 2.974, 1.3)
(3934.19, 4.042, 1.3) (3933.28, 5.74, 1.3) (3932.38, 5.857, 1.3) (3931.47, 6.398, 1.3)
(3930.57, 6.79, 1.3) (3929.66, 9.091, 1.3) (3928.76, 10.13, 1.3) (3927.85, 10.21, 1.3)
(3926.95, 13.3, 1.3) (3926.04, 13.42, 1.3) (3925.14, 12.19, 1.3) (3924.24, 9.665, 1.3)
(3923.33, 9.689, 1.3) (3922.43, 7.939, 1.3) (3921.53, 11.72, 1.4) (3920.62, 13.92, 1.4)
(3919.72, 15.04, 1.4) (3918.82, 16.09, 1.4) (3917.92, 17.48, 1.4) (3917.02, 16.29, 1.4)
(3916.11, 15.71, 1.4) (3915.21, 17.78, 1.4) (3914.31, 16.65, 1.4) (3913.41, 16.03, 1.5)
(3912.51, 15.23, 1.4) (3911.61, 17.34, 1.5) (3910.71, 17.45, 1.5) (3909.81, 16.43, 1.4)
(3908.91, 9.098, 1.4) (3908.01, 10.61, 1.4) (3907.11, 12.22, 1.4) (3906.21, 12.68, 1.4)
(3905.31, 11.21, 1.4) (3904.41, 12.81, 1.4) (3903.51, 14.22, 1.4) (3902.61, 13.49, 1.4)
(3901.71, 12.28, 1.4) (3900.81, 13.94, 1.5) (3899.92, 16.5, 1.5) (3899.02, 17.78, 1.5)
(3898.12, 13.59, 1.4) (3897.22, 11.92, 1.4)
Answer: 1.33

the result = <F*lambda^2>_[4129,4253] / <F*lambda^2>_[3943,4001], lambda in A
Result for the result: 1.55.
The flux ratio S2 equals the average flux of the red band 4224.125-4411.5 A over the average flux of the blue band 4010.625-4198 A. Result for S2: 0.95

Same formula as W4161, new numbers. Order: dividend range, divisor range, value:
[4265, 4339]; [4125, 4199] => 0.94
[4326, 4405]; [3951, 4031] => 1.47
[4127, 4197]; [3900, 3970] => 1.89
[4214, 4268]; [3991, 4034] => 1.09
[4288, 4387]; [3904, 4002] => 1.73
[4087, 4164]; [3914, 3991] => 1.85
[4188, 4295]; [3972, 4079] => 1.14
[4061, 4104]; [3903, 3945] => 1.90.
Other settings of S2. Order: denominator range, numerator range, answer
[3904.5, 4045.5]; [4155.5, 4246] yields 1.31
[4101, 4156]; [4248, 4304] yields 0.90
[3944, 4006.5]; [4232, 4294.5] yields 1.28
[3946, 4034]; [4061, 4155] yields 1.23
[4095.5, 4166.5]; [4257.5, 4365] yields 0.91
